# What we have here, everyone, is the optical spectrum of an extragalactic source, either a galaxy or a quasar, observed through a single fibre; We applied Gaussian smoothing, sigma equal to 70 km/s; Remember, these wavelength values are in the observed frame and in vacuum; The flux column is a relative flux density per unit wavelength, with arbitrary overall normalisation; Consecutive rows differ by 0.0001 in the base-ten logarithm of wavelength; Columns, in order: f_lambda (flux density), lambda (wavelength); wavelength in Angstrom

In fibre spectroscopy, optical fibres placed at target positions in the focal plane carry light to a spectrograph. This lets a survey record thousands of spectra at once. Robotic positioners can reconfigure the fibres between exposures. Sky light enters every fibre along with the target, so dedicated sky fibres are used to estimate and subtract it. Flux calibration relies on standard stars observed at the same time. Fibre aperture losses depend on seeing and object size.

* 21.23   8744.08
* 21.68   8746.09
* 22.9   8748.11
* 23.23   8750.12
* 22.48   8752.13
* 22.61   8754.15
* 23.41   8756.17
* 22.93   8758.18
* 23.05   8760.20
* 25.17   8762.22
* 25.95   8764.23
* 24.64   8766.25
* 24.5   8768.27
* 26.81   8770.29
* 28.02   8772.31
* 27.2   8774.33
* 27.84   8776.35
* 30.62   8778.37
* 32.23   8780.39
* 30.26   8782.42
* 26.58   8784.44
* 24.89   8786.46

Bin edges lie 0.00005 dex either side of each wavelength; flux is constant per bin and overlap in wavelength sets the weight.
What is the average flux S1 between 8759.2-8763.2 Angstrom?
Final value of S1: 24.1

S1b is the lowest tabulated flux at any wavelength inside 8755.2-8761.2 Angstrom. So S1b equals 22.93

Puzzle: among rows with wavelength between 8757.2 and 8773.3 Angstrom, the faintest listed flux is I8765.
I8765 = 22.93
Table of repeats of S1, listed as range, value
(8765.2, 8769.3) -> 24.6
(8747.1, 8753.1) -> 22.9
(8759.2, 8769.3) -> 24.7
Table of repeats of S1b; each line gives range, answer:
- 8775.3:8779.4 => 27.84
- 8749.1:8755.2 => 22.48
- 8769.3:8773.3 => 26.81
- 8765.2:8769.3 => 24.5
